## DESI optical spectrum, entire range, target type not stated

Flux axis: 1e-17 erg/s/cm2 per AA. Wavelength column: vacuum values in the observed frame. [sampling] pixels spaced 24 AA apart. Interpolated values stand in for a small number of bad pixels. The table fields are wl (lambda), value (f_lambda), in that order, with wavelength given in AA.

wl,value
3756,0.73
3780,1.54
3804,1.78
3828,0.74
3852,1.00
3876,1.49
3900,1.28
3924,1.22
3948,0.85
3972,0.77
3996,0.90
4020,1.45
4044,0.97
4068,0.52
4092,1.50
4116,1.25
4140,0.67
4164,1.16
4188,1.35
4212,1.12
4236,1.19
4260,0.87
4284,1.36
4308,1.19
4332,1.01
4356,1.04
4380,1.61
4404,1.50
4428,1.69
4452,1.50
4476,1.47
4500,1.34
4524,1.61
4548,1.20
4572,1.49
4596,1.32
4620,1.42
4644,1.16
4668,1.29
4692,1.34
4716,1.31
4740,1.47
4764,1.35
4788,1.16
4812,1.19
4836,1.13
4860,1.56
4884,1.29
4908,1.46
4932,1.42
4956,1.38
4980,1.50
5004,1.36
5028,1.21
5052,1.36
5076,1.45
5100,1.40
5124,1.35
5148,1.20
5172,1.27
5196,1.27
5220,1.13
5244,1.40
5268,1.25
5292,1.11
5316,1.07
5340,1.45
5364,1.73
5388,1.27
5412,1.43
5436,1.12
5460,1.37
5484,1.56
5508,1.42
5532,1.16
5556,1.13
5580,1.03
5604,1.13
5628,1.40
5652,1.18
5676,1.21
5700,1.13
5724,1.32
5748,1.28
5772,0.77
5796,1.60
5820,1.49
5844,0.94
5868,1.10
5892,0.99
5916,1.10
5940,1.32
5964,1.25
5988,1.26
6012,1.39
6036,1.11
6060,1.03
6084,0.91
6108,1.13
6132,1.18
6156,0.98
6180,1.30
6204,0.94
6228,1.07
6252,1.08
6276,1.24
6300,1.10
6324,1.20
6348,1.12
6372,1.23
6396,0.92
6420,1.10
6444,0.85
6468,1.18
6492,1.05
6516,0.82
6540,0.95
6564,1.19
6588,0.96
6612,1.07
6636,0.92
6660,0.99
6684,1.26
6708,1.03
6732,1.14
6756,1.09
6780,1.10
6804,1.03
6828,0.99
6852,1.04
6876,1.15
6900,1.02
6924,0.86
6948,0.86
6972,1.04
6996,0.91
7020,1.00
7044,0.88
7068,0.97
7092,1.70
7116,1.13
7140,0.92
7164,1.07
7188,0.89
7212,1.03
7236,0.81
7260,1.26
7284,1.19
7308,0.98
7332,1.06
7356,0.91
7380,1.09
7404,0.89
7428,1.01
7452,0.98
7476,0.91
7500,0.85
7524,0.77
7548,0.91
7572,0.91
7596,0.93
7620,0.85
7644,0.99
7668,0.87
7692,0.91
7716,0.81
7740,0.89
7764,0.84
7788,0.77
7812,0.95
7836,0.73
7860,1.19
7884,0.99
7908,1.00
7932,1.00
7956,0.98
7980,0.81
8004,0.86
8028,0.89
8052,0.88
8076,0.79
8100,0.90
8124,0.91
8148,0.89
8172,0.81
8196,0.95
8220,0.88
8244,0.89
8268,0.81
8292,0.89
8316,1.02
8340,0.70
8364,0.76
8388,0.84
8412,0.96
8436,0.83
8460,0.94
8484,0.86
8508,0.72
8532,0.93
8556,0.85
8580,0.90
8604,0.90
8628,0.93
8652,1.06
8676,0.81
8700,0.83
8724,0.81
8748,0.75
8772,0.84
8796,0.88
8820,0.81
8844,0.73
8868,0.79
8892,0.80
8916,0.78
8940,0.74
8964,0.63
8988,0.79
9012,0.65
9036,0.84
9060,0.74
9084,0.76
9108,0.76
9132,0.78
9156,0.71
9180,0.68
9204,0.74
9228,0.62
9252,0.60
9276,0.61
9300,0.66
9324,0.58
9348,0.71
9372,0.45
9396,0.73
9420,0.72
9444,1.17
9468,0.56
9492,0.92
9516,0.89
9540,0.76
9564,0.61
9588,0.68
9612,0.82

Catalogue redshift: 0.081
